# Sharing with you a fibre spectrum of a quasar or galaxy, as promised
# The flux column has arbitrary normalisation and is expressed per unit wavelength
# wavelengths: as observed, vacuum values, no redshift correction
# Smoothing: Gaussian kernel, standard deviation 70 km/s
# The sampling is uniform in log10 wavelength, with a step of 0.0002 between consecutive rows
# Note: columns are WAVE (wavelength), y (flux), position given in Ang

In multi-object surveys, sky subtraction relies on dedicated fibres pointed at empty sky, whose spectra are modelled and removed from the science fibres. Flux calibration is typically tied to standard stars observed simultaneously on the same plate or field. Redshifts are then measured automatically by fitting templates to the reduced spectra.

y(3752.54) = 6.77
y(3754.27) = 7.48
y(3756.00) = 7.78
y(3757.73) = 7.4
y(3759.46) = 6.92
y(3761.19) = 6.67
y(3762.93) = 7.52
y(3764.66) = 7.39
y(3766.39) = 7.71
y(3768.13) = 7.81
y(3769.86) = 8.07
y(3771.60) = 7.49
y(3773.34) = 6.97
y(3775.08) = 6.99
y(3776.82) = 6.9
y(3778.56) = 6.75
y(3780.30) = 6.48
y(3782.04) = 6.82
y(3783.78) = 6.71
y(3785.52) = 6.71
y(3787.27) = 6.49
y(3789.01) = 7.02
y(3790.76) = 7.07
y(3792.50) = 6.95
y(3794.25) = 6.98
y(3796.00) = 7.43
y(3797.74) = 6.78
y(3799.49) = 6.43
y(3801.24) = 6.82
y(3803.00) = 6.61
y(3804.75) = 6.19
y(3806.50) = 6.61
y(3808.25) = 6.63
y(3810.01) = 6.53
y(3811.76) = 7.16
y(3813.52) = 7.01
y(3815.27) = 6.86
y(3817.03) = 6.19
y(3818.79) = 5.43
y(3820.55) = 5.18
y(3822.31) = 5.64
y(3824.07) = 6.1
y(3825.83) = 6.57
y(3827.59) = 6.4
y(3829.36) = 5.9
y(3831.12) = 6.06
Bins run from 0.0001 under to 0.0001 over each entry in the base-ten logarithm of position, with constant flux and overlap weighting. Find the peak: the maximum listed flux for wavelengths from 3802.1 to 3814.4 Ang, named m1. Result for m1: 7.16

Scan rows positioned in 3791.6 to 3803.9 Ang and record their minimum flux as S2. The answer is 6.43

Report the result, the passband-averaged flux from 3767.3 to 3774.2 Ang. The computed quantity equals 7.58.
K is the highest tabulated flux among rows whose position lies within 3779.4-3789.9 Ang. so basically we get 7.02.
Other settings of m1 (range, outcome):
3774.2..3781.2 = 6.99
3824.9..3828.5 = 6.57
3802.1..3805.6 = 6.61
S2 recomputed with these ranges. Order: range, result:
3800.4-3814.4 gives 6.19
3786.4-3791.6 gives 6.49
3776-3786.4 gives 6.48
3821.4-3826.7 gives 5.64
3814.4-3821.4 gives 5.18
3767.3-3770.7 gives 7.81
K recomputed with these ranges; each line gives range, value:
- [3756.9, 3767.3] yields 7.71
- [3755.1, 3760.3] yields 7.78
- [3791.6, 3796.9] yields 7.43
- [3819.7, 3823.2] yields 5.64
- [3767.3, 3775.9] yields 8.07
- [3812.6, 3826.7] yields 7.01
